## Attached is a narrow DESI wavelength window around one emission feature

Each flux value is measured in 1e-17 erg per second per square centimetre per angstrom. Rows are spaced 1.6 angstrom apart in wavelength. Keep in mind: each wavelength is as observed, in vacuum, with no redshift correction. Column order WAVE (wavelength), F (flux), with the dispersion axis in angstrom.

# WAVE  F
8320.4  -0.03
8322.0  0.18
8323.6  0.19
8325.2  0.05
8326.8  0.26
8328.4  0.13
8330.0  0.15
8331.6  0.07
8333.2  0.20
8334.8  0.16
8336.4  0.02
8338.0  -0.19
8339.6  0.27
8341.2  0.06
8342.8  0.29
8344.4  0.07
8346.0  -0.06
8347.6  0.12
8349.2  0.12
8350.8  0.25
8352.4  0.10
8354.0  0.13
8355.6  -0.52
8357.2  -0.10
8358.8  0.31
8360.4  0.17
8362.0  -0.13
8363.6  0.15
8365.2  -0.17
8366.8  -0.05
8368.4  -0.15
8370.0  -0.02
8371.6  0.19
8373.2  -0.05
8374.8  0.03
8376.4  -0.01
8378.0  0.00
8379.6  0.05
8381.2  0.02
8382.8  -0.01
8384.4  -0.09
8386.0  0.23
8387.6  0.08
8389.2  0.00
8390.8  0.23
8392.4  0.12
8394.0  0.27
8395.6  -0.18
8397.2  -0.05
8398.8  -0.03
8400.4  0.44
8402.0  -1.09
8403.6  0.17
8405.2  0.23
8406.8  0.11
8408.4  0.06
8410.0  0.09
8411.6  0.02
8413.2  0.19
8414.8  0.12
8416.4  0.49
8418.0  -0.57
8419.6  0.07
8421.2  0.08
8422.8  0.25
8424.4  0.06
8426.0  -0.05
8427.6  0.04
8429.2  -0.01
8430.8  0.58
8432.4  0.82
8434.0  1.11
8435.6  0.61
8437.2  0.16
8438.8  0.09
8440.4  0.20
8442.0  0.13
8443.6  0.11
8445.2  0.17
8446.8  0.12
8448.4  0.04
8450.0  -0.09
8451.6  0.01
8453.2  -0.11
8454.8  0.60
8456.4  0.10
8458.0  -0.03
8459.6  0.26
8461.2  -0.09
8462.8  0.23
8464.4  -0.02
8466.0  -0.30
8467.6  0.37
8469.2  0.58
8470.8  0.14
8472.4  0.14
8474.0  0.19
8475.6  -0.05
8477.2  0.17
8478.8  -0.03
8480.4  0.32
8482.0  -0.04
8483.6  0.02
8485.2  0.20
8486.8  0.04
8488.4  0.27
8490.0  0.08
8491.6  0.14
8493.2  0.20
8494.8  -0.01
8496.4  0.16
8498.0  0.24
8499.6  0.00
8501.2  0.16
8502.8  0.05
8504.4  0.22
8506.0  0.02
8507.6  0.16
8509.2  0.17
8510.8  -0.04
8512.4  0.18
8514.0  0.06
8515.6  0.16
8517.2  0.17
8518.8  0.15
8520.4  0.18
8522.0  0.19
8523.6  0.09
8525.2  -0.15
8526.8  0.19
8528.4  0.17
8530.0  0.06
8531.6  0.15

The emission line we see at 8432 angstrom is H-beta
